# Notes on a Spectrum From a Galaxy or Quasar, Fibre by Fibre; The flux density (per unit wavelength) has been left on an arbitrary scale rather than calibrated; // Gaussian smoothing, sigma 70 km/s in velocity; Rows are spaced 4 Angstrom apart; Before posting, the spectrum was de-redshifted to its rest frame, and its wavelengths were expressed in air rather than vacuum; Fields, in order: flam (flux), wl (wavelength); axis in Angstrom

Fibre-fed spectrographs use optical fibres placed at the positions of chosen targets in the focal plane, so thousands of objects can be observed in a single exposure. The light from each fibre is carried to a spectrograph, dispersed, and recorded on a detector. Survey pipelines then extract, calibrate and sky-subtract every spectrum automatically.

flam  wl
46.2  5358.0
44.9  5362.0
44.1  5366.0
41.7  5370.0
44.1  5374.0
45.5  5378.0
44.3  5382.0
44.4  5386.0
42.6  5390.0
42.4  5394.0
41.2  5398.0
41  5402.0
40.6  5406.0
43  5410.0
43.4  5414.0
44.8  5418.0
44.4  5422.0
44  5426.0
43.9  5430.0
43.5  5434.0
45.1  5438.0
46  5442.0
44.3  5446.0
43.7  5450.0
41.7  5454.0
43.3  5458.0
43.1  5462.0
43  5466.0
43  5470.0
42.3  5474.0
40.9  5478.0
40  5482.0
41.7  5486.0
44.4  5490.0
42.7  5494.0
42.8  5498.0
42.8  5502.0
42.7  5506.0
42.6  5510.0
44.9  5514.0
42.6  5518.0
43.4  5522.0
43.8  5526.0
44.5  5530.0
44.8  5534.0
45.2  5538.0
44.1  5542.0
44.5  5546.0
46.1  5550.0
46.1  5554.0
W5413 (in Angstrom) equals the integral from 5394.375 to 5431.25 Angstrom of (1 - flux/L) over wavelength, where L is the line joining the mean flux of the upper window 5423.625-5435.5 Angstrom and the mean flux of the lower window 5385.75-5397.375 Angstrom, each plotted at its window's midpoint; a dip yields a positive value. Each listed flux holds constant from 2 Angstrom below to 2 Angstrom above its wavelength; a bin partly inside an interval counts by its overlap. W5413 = 0.4 Angstrom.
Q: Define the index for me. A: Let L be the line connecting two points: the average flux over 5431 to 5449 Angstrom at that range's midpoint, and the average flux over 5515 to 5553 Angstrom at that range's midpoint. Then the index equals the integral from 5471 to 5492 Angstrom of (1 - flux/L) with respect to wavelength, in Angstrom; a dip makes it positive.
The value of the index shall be 1.2 Angstrom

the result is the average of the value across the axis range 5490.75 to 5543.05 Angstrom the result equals 43.6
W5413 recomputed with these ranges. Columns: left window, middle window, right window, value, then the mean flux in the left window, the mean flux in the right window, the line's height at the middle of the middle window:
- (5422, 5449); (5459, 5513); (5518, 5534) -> 1.94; 44.4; 43.9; 44.1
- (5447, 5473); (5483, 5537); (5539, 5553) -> 1.02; 43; 45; 44.2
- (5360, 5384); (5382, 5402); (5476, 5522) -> 0.55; 44.1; 42.6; 43.9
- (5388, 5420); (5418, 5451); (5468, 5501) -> -1.63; 42.4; 42.2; 42.3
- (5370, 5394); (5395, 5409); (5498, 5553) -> 0.85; 43.8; 44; 43.8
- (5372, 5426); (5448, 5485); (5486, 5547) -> 0.98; 43.2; 43.6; 43.5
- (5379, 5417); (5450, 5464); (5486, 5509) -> 0.00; 42.7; 42.9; 42.8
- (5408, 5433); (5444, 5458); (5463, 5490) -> -0.11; 43.9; 42.1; 42.9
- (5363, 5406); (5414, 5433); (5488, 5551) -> -0.38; 43.1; 43.8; 43.3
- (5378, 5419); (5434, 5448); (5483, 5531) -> -0.63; 42.9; 43.1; 43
